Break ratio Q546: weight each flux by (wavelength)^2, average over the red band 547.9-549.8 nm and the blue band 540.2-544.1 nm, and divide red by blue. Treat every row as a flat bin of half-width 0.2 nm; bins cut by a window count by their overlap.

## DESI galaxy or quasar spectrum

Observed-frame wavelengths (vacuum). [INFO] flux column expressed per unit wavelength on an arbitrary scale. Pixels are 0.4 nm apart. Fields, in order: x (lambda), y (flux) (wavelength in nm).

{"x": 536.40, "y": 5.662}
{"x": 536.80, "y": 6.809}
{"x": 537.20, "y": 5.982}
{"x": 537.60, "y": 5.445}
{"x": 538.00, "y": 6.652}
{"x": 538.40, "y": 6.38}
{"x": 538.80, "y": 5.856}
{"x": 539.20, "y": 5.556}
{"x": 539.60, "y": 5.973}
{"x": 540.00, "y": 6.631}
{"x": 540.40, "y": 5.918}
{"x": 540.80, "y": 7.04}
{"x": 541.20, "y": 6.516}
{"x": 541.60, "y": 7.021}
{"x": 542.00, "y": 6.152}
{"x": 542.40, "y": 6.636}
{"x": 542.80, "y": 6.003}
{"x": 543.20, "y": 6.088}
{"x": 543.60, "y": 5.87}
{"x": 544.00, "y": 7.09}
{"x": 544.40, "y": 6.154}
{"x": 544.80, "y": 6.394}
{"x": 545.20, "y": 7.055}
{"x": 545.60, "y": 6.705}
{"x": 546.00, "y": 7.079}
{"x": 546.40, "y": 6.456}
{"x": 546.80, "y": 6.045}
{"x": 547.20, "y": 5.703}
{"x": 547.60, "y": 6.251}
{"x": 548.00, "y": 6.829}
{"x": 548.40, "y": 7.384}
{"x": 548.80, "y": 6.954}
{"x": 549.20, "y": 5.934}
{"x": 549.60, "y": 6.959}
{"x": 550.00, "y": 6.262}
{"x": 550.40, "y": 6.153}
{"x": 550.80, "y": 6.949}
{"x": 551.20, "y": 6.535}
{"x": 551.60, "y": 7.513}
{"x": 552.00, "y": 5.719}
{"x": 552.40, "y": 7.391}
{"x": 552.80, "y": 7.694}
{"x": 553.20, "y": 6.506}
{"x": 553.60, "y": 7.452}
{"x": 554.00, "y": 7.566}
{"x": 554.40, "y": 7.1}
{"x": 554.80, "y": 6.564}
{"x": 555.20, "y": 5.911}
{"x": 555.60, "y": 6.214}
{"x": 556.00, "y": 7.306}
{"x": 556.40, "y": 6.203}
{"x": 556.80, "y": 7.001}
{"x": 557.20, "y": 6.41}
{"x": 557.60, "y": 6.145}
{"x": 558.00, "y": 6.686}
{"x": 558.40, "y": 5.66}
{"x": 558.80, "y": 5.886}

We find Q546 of 1.1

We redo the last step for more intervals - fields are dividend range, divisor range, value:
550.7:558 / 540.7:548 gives 1.09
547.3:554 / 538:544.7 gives 1.11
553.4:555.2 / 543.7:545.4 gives 1.10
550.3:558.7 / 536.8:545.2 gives 1.12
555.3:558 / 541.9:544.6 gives 1.09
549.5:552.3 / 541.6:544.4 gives 1.07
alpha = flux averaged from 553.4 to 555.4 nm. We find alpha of 6.92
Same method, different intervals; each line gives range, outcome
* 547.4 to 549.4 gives 6.67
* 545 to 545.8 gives 6.88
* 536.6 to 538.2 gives 6.22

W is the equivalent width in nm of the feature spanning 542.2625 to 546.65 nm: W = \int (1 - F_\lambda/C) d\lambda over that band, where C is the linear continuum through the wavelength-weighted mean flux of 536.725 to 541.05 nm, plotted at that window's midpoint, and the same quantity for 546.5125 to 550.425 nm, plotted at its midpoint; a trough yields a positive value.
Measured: -0.10 nm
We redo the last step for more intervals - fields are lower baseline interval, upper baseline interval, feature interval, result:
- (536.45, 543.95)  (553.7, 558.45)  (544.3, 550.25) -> -0.12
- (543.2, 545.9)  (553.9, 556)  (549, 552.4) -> 0.04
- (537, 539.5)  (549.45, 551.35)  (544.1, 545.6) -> -0.07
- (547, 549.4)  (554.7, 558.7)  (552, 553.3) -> -0.12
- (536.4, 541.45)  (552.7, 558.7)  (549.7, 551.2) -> 0.01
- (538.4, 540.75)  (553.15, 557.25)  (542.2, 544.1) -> -0.02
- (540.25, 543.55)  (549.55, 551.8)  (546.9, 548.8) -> 0.02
